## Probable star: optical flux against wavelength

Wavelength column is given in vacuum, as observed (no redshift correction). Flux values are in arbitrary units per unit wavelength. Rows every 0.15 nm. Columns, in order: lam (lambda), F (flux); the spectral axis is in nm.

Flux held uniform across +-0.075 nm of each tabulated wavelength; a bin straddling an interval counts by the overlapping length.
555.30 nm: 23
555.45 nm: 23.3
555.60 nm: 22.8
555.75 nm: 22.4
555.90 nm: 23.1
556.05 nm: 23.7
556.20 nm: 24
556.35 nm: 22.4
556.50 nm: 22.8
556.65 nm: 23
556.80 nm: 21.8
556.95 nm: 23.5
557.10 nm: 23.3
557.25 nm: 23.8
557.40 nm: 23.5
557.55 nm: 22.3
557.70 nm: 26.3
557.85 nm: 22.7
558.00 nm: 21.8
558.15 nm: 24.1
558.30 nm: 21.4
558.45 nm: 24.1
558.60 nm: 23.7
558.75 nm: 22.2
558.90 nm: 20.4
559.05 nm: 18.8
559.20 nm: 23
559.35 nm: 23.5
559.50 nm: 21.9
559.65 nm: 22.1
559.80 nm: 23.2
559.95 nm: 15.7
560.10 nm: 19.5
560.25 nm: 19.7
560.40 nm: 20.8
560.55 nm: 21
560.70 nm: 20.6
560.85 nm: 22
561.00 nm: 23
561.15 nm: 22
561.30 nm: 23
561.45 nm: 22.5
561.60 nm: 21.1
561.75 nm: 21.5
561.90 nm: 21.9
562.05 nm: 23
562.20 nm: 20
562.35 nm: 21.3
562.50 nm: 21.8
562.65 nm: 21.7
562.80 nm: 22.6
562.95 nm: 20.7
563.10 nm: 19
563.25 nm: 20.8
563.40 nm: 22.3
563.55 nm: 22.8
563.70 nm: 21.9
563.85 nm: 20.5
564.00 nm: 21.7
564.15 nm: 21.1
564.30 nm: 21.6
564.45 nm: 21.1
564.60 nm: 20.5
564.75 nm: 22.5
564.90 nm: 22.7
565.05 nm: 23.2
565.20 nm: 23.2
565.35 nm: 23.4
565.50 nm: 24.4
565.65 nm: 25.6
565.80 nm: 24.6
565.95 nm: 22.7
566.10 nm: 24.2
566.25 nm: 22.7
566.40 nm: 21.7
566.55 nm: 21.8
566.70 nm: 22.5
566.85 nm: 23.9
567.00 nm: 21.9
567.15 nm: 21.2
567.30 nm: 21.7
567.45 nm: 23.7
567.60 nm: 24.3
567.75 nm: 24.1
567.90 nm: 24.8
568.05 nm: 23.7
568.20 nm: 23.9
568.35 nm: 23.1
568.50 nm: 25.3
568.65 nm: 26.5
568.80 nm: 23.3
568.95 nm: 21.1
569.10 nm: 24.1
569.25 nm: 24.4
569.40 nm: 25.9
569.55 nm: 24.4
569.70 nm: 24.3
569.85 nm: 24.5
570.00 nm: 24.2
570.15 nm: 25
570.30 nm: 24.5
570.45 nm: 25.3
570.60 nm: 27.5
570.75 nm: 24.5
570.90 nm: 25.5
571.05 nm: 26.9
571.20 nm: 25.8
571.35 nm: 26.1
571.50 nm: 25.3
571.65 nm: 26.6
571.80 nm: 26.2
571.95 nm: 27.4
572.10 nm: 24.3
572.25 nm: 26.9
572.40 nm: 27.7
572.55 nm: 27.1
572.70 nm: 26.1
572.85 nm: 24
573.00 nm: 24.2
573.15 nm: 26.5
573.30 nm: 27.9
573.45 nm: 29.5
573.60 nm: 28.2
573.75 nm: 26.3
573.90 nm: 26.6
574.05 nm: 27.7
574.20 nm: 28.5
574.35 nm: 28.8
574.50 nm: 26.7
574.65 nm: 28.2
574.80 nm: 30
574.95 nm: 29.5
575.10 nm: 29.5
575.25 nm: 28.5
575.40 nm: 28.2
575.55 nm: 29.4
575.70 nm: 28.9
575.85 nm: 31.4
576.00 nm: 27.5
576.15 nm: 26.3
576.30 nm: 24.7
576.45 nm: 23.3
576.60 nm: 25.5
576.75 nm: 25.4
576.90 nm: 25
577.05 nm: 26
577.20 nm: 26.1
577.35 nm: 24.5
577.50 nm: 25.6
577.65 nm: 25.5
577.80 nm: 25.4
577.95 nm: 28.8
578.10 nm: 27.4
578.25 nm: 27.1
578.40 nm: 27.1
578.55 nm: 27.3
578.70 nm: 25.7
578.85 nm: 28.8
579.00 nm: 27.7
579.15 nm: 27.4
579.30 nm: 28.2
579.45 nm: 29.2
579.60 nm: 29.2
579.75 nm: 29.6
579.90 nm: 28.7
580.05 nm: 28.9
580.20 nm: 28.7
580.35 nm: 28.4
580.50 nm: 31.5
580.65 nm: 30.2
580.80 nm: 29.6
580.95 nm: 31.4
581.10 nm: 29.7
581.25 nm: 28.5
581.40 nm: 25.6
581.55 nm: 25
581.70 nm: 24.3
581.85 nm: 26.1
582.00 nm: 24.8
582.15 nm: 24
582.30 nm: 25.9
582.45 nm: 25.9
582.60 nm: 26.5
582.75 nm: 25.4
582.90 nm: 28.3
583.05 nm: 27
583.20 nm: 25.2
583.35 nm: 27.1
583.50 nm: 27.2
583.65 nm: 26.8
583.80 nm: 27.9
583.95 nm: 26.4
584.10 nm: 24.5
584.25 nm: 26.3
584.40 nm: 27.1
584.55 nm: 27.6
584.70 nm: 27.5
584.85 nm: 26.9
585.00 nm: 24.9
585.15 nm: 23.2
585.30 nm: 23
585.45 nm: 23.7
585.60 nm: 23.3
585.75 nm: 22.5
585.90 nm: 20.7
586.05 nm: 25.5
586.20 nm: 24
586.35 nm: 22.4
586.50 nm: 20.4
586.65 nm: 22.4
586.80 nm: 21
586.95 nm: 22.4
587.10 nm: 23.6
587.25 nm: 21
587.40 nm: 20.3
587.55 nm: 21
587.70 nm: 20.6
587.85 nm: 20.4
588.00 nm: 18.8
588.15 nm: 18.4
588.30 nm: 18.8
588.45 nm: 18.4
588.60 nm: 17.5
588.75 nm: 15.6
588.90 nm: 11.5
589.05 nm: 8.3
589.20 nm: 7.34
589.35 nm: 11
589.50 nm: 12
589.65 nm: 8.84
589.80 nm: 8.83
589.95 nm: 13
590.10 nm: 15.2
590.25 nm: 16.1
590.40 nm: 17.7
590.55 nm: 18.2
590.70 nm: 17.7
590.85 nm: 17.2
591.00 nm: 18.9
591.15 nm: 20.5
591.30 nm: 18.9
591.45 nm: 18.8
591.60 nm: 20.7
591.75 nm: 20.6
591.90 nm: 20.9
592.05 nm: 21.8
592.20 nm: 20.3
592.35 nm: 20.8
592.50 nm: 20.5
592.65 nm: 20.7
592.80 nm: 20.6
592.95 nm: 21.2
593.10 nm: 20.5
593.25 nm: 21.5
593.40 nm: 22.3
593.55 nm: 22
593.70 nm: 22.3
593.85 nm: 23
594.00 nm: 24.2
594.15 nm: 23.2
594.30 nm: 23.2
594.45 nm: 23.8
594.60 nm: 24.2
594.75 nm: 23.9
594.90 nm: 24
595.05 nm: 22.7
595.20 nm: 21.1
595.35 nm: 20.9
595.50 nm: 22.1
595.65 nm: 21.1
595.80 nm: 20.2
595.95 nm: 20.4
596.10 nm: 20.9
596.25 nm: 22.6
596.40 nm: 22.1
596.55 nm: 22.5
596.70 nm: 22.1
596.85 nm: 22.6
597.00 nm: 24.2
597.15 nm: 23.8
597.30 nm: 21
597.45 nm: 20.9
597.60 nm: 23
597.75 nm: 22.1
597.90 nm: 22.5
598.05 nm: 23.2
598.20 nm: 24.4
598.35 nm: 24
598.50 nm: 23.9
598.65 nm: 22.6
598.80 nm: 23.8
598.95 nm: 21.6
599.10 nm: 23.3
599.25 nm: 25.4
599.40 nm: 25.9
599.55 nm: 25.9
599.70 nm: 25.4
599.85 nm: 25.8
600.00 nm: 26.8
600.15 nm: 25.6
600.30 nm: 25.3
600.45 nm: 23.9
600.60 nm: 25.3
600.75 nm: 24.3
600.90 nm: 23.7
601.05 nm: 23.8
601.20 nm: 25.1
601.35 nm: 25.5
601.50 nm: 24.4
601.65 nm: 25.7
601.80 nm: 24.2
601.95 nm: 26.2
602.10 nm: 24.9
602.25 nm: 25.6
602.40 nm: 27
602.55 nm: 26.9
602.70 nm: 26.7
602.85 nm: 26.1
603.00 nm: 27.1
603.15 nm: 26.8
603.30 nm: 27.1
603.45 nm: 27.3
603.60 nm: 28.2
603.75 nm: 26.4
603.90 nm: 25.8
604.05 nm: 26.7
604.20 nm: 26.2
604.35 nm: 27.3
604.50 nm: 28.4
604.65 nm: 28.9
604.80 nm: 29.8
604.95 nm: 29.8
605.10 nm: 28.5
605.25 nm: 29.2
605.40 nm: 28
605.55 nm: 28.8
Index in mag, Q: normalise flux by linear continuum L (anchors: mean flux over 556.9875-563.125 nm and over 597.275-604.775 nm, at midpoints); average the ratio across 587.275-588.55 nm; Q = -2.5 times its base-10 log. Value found 0.227 mag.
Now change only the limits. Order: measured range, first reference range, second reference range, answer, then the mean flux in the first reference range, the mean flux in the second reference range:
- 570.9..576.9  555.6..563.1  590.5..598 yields -0.23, 22.1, 21.5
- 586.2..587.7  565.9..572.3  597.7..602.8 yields 0.14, 24.4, 24.7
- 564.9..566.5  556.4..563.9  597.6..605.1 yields -0.05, 21.9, 25.6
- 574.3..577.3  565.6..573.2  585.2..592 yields -0.21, 24.6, 18.4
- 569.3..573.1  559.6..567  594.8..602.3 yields -0.15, 21.9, 23.6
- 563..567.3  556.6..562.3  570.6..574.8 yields 0.08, 22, 26.7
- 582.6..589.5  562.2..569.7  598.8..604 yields 0.11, 22.8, 25.5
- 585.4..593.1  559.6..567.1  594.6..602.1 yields 0.23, 21.9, 23.5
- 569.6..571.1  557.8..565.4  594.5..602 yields -0.14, 21.7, 23.5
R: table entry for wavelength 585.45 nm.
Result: 23.7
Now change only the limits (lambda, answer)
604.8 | 29.8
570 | 24.2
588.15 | 18.4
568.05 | 23.7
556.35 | 22.4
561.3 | 23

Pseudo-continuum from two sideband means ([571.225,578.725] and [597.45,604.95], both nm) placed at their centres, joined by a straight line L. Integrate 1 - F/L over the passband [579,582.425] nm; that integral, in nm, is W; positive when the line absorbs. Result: -0.17 nm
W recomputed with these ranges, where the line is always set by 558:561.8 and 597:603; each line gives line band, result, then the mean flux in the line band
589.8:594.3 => 0.77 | 19.8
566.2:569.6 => -0.19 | 23.5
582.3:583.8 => -0.21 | 26.6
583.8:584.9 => -0.15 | 26.7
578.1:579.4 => -0.25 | 27.4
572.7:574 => -0.23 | 26.6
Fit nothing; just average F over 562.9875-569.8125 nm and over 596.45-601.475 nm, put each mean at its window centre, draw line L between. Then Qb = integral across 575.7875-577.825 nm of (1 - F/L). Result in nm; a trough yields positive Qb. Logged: -0.23 nm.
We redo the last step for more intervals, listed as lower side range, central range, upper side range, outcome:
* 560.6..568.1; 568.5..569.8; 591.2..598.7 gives -0.119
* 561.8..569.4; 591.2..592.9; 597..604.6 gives 0.281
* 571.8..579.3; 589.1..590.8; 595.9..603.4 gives 0.813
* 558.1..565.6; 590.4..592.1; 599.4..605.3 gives 0.387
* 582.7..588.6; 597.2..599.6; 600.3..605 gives 0.212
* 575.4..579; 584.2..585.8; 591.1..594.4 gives -0.074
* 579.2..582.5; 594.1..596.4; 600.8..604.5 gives 0.381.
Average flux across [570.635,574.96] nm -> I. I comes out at 26.8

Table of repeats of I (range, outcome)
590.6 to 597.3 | 21.5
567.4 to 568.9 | 24.2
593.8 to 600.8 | 23.3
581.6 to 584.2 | 26.1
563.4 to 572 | 23.8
